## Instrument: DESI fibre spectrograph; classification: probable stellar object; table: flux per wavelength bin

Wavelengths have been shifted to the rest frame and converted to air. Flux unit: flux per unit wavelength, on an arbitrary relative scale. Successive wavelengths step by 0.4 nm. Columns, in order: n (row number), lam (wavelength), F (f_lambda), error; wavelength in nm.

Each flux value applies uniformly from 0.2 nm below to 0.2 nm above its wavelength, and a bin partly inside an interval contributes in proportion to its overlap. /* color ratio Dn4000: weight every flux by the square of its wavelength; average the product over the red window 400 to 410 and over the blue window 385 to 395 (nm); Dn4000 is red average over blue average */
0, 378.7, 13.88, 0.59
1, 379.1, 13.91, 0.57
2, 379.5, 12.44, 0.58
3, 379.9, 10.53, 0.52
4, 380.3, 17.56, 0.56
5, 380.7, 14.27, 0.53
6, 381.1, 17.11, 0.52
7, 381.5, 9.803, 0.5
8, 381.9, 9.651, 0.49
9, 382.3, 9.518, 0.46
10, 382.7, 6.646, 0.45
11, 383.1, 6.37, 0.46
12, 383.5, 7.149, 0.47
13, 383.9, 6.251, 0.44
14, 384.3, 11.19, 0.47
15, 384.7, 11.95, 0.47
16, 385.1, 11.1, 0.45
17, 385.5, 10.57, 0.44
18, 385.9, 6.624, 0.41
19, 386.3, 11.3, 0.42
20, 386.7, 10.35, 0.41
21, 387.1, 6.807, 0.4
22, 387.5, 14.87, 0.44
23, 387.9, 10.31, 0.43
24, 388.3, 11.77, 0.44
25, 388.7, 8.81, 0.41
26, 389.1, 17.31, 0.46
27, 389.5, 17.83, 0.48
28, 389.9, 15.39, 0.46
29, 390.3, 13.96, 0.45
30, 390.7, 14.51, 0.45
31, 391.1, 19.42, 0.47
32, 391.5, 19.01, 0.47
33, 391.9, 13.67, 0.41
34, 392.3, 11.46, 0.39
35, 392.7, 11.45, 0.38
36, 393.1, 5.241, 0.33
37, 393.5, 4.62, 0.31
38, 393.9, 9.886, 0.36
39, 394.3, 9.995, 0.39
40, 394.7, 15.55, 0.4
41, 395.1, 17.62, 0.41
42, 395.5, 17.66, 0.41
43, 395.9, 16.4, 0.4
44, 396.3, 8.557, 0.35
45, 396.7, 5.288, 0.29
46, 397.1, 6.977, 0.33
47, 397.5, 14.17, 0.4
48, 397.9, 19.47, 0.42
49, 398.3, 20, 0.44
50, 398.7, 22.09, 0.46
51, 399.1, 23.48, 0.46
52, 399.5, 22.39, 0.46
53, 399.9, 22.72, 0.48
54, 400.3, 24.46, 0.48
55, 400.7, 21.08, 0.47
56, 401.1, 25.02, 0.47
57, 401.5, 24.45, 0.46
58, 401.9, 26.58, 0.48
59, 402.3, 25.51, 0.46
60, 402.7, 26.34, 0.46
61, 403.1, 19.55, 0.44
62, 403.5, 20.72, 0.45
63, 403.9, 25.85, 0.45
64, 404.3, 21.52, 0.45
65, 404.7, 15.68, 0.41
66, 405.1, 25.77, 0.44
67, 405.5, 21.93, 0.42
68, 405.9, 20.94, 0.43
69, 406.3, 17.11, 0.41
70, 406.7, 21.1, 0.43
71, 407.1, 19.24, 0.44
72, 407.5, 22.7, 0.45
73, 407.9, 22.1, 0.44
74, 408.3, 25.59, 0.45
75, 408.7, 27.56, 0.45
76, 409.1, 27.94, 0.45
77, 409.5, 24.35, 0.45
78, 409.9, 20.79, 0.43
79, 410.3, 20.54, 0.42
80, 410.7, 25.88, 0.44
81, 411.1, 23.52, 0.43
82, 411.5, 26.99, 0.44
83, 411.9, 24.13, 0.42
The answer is 2.0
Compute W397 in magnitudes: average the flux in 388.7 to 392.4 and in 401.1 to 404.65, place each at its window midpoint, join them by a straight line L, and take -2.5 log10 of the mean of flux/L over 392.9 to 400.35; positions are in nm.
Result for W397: 0.31 mag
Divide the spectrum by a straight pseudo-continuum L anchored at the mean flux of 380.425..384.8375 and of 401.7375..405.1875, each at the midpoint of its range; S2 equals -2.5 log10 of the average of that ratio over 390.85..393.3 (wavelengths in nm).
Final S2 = 0.176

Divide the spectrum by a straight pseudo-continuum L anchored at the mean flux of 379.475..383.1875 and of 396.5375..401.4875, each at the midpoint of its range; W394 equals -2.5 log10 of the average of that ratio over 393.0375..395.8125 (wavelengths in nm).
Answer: 0.40 mag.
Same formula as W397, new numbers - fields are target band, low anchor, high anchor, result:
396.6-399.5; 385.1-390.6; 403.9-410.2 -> 0.06 mag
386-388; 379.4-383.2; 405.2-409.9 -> 0.30 mag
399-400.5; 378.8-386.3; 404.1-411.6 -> -0.23 mag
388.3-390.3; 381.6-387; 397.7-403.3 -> -0.08 mag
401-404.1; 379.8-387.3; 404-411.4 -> -0.21 mag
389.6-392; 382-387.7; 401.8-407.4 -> -0.23 mag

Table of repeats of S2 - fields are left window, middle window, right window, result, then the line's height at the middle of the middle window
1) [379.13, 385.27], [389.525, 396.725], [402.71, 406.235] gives 0.22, 16.1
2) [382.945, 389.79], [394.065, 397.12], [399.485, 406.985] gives 0.33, 17.2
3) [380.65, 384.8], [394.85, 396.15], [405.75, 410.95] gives -0.04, 16.3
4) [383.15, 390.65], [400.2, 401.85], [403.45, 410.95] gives -0.25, 19.1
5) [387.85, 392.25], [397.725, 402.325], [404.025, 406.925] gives -0.23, 18.6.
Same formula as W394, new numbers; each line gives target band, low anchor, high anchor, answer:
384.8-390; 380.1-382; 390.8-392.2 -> 0.317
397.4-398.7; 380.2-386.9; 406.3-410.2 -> -0.057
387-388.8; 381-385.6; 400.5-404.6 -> 0.192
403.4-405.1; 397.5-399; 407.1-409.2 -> 0.056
